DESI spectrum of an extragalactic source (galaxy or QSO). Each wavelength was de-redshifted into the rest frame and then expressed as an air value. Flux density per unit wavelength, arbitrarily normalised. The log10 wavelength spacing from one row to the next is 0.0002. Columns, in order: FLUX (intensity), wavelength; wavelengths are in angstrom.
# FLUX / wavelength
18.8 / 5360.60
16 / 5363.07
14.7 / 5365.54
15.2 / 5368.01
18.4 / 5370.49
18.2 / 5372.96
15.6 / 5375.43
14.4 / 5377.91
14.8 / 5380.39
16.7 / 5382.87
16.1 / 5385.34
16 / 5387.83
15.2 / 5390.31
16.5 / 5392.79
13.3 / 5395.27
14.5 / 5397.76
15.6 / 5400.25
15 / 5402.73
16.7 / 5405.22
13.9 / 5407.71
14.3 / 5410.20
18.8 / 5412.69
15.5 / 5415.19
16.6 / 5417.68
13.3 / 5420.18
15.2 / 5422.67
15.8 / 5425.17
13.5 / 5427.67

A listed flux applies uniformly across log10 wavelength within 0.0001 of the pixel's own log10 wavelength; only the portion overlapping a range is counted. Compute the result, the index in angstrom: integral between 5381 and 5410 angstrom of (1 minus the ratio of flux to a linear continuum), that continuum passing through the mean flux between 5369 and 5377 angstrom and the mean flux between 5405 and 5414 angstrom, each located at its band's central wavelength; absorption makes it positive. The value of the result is 1.8 angstrom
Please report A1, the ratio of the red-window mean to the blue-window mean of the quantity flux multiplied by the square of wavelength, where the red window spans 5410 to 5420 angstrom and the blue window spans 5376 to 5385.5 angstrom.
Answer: 1.06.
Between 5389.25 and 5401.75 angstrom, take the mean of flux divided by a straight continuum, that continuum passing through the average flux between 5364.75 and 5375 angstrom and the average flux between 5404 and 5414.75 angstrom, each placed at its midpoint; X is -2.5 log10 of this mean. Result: 0.078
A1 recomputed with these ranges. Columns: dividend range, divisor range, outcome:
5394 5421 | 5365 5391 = 0.97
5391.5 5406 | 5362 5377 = 0.94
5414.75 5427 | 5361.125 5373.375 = 0.94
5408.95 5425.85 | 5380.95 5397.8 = 1.02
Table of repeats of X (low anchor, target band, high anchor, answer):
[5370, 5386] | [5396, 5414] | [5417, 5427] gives 0.00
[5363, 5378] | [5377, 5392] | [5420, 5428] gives 0.02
